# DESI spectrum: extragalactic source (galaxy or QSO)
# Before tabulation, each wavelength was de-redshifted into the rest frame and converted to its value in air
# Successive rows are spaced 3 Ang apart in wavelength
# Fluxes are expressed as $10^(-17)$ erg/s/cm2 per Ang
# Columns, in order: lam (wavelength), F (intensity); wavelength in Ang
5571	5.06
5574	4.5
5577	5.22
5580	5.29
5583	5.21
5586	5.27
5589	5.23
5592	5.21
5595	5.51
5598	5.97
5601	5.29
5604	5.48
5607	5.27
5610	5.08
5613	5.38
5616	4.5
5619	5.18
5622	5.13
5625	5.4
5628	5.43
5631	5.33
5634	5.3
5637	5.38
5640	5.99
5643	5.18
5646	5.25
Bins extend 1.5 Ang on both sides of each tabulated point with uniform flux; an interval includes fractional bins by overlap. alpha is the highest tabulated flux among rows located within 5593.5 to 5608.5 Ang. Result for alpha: 5.97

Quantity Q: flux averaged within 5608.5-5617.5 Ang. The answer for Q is 4.99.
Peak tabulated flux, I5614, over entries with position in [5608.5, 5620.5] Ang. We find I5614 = 5.38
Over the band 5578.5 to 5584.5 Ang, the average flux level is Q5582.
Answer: 5.25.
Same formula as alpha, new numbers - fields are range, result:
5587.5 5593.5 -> 5.23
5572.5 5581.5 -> 5.29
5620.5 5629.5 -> 5.43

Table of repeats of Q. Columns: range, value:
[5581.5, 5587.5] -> 5.24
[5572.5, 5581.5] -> 5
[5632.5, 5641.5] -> 5.56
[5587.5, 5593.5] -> 5.22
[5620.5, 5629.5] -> 5.32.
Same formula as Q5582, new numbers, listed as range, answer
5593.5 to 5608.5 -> 5.5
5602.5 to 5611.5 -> 5.28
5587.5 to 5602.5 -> 5.44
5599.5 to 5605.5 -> 5.39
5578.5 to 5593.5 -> 5.24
